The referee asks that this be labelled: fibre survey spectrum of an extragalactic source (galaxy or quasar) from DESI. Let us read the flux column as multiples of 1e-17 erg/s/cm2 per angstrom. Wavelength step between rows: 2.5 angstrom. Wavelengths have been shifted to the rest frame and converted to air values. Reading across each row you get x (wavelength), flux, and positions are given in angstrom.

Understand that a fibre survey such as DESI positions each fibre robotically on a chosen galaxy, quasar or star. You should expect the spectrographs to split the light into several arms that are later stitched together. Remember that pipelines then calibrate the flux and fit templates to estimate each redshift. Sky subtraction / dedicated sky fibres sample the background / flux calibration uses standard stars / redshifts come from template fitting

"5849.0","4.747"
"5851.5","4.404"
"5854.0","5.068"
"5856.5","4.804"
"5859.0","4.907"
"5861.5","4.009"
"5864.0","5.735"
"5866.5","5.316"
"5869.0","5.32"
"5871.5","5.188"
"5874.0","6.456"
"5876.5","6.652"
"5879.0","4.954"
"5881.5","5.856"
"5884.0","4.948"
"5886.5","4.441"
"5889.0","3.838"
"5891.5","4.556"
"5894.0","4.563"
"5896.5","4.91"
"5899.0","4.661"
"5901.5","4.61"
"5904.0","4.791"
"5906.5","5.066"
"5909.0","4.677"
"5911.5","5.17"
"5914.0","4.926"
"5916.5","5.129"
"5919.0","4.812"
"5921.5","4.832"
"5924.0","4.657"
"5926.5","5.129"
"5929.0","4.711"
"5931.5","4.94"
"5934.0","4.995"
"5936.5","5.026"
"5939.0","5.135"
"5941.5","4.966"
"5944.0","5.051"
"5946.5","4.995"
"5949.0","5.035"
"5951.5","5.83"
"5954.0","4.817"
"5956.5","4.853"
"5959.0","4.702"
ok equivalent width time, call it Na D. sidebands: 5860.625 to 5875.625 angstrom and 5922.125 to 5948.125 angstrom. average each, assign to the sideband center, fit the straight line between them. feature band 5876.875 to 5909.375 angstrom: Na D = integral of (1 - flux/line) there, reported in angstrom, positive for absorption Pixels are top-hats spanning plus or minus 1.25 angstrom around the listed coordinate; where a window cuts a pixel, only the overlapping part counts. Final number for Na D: 2.6 angstrom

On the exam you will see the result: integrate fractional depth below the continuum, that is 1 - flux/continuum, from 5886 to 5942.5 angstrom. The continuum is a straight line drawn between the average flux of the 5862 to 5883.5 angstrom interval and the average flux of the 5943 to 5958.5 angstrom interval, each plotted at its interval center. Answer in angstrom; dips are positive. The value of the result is 5.4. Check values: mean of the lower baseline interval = 5.6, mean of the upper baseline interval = 5.08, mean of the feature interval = 4.81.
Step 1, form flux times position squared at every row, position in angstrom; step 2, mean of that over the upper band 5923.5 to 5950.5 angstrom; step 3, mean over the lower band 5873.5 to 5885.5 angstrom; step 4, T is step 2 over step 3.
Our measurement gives 0.9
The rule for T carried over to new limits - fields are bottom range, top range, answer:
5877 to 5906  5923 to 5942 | 1.05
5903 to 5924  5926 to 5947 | 1.02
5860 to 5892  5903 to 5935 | 0.96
